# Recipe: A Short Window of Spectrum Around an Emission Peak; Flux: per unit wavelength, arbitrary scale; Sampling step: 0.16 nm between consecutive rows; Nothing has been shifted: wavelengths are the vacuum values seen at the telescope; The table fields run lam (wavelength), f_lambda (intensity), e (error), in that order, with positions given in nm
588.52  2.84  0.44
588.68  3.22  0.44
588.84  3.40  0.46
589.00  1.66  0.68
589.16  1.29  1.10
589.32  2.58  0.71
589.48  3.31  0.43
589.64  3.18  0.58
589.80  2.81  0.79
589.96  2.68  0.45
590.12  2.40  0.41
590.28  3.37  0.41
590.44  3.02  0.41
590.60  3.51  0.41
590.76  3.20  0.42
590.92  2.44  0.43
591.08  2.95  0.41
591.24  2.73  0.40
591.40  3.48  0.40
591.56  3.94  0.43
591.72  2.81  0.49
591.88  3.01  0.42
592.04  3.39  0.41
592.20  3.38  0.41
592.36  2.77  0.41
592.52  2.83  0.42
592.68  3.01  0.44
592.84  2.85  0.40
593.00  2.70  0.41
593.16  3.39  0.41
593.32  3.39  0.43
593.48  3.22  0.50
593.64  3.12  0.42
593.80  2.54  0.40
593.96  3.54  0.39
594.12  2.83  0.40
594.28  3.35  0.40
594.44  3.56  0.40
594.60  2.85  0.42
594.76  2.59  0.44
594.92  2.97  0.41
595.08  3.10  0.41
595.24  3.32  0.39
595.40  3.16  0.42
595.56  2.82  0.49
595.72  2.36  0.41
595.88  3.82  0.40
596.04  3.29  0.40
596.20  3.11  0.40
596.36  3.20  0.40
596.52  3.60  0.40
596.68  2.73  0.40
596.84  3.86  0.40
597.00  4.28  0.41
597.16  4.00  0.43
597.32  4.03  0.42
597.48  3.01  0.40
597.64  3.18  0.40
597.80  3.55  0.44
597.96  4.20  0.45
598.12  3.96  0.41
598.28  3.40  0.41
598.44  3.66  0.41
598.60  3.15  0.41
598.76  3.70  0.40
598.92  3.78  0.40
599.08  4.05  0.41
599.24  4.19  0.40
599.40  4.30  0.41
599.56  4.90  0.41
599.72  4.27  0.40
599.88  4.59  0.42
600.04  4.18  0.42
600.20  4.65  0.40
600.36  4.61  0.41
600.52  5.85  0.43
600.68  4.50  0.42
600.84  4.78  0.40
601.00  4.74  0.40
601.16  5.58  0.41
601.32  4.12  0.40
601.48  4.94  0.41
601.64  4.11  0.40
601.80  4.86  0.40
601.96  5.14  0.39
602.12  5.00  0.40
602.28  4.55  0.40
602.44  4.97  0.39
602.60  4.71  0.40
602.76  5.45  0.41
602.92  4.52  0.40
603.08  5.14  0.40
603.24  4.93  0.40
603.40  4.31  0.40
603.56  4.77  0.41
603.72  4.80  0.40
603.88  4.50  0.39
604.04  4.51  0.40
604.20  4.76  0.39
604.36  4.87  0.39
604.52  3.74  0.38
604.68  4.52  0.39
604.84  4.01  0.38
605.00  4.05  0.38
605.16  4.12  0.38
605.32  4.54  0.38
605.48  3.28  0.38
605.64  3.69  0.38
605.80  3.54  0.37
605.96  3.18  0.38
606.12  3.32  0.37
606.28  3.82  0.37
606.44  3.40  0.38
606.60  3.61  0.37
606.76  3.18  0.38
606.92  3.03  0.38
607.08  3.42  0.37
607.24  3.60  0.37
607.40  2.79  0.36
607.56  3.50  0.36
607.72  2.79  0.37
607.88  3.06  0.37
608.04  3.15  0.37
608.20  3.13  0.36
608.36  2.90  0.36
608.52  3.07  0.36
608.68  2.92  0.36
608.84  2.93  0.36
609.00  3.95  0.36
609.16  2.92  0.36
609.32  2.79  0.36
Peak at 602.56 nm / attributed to Mg II 2798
